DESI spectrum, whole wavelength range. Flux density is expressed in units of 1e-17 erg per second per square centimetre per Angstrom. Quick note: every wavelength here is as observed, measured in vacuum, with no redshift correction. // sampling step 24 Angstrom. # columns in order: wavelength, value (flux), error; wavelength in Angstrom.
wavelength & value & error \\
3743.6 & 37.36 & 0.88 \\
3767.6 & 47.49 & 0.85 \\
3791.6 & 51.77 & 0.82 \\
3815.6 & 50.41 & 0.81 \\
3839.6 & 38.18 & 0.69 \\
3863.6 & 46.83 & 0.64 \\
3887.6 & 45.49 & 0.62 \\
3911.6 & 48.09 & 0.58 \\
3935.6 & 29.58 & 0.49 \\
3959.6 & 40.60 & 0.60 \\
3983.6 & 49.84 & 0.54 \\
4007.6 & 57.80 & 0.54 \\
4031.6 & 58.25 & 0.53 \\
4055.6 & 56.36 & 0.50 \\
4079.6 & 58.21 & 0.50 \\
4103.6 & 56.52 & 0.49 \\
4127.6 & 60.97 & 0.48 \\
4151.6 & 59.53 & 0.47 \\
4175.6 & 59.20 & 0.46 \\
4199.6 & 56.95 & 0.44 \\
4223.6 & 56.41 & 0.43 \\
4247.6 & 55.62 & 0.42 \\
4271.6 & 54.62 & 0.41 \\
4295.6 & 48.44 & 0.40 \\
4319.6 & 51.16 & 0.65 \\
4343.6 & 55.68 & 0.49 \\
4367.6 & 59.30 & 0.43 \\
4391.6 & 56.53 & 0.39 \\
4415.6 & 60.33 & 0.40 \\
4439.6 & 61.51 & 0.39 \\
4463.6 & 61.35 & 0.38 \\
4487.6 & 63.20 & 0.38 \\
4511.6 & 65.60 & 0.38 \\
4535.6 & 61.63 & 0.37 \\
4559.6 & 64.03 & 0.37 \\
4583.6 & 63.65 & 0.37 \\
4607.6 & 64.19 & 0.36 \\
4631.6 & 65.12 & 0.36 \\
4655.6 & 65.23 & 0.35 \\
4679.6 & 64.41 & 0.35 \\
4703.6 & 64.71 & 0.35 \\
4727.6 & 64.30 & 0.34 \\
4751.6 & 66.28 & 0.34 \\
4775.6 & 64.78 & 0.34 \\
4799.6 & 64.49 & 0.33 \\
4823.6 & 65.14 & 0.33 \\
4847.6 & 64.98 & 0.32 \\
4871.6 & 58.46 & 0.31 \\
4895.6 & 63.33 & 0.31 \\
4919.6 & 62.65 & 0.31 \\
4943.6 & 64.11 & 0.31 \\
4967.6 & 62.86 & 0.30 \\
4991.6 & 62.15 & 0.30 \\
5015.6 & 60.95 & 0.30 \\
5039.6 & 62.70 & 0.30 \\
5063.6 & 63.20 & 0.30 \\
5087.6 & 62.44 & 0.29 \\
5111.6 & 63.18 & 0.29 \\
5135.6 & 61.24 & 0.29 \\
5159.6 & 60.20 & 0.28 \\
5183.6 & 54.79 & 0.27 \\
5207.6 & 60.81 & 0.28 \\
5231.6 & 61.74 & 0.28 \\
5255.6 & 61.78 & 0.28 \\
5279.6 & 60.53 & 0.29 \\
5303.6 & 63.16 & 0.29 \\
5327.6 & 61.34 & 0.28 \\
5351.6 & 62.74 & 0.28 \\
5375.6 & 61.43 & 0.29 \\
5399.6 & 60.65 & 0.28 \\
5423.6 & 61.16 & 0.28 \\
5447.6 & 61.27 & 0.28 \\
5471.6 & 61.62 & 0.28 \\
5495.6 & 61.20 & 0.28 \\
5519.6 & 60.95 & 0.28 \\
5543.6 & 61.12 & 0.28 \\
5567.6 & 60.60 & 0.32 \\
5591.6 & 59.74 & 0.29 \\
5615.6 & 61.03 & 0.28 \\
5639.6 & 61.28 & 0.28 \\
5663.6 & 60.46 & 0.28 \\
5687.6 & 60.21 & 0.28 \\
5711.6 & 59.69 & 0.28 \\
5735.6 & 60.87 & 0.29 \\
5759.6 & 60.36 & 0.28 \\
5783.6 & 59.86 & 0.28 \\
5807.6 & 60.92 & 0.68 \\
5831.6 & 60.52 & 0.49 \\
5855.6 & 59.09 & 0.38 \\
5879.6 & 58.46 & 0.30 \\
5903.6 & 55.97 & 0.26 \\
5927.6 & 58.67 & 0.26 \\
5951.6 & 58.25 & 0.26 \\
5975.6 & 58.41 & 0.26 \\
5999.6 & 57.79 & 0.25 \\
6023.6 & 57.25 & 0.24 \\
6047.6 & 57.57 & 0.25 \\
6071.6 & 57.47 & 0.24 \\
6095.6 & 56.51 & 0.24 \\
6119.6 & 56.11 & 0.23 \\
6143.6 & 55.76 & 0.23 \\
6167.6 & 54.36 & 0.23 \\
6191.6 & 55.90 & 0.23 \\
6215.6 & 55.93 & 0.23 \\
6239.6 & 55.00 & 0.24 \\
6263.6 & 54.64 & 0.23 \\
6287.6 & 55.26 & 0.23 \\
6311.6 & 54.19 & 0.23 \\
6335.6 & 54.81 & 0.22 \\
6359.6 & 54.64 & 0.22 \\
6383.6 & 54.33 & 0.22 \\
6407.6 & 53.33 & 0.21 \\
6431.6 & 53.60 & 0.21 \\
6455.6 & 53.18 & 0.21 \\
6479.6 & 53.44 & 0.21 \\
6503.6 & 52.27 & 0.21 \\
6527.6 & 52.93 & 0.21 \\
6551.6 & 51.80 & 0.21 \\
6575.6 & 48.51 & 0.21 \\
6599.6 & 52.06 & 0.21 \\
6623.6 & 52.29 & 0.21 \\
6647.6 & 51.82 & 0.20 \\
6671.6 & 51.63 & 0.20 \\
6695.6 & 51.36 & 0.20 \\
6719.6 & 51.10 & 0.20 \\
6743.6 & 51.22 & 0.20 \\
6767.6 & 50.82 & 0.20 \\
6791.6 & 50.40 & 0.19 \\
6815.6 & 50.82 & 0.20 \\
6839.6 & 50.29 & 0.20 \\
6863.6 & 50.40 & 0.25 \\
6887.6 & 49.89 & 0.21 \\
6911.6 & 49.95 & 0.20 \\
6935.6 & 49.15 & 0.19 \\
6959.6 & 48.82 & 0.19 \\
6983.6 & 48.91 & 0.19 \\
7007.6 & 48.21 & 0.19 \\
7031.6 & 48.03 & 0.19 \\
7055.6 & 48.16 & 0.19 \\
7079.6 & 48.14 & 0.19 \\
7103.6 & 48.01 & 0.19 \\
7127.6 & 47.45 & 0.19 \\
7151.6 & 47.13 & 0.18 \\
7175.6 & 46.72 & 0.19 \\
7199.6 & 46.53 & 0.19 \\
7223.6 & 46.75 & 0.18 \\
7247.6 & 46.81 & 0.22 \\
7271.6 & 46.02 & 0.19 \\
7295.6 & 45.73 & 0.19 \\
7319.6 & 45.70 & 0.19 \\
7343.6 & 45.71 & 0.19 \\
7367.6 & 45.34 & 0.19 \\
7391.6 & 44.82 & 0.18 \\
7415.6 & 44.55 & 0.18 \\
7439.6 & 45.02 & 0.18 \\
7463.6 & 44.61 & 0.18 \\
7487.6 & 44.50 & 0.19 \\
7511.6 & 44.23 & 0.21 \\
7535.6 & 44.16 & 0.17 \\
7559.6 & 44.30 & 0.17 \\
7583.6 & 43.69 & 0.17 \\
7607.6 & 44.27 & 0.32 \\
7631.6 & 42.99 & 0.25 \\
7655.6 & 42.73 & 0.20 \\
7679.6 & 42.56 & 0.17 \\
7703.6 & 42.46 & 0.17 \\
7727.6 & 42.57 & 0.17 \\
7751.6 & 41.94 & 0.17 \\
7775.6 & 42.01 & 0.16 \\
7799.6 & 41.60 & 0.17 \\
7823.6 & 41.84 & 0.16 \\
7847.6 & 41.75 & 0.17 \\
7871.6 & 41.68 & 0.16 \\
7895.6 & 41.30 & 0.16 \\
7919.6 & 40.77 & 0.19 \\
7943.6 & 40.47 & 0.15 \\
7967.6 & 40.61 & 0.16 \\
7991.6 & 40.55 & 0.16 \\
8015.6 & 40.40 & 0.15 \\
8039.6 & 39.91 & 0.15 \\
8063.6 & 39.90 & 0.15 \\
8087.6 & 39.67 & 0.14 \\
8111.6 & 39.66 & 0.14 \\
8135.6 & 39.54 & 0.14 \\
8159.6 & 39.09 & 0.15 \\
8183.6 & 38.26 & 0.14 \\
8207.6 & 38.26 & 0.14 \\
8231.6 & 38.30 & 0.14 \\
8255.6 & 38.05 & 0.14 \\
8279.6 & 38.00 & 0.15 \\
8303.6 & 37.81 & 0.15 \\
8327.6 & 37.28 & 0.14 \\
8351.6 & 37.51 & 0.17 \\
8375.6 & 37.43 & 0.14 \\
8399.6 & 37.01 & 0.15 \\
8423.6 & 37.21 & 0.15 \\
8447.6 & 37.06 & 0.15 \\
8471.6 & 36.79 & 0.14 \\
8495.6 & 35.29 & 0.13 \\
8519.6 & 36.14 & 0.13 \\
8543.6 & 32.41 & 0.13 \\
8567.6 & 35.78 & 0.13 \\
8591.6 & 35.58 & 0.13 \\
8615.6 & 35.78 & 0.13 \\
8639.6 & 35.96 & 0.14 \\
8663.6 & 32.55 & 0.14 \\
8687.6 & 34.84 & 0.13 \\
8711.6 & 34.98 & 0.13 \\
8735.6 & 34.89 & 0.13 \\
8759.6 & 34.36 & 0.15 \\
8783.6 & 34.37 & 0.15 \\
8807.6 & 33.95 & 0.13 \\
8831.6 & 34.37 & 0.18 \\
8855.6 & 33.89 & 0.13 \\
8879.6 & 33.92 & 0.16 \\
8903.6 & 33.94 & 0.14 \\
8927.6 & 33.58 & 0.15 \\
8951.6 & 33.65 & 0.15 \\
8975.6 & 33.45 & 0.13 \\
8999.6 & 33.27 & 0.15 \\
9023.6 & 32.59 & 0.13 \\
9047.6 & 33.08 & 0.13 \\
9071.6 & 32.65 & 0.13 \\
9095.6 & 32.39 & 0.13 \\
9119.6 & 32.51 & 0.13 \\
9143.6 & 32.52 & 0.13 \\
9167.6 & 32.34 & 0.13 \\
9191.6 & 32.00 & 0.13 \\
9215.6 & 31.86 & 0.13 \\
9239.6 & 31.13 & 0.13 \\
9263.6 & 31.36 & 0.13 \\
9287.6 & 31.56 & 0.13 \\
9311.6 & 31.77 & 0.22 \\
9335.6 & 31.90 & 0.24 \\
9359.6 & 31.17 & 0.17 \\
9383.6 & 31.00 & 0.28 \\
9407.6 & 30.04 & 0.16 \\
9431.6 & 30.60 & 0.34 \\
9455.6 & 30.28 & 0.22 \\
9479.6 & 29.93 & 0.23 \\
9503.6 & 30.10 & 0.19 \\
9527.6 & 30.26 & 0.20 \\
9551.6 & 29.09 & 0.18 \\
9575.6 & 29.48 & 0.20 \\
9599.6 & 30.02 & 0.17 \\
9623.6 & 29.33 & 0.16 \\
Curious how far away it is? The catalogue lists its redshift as 0.000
